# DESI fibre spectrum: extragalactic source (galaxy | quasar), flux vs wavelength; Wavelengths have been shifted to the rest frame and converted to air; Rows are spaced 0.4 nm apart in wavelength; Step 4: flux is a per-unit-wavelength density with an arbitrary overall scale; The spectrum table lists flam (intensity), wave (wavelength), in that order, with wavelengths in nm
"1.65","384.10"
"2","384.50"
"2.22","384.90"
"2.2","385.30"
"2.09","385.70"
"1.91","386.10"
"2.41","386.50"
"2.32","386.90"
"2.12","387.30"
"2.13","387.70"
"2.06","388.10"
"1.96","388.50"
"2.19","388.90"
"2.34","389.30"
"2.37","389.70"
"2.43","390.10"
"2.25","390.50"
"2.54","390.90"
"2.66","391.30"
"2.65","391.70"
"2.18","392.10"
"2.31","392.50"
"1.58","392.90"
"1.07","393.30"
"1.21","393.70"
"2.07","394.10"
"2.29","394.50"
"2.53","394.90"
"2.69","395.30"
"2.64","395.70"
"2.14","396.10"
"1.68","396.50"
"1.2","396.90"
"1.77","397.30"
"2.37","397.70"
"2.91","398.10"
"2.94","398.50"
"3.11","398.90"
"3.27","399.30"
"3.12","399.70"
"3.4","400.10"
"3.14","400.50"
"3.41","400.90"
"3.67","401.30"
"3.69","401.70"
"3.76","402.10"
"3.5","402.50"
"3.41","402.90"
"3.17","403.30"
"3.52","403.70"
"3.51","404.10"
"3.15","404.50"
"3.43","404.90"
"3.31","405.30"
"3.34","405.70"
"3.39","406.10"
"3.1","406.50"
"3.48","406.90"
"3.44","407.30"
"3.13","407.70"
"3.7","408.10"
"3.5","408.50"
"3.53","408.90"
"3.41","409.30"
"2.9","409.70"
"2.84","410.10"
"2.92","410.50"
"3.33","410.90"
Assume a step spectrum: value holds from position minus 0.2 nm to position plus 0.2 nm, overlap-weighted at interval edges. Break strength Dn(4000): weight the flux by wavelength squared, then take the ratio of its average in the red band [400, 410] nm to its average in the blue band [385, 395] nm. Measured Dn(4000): 1.7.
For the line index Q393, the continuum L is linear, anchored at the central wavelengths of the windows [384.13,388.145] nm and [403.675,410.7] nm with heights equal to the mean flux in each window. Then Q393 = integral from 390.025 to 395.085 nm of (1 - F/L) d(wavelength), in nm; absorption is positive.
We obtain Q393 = 0.71 nm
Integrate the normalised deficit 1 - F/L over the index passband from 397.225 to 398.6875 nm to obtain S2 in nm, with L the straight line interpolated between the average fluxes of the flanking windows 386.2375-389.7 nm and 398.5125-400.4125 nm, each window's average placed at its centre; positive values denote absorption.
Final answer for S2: 0.24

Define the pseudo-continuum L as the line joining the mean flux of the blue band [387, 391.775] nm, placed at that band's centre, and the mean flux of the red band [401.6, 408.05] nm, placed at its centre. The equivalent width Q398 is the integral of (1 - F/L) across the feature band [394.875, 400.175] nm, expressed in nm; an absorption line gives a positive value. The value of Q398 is 0.65 nm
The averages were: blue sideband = 2.3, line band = 2.54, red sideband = 3.4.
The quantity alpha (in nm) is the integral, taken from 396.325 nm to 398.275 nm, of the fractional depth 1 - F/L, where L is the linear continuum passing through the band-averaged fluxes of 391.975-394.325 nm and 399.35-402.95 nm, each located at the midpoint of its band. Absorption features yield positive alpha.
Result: 0.49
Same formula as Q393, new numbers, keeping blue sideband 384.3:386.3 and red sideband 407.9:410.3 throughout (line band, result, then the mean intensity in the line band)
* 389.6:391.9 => -0.12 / 2.49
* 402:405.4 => -0.42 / 3.41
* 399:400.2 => -0.18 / 3.24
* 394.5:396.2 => 0.07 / 2.5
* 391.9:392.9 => 0.14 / 2.11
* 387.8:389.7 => 0.09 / 2.16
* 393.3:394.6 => 0.43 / 1.7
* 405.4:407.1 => -0.09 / 3.33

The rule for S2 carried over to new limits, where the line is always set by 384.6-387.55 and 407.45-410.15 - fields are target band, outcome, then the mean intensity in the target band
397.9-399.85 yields -0.17 nm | 3.07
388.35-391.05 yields 0.07 nm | 2.3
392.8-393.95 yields 0.56 nm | 1.3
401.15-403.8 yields -0.47 nm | 3.53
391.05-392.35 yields -0.02 nm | 2.49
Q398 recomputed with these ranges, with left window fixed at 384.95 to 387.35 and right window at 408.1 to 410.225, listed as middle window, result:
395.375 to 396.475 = 0.14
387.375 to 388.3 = 0.07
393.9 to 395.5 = 0.12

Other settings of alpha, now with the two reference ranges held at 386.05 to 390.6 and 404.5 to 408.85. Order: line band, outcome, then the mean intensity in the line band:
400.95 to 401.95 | -0.20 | 3.64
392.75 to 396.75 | 0.98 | 1.99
